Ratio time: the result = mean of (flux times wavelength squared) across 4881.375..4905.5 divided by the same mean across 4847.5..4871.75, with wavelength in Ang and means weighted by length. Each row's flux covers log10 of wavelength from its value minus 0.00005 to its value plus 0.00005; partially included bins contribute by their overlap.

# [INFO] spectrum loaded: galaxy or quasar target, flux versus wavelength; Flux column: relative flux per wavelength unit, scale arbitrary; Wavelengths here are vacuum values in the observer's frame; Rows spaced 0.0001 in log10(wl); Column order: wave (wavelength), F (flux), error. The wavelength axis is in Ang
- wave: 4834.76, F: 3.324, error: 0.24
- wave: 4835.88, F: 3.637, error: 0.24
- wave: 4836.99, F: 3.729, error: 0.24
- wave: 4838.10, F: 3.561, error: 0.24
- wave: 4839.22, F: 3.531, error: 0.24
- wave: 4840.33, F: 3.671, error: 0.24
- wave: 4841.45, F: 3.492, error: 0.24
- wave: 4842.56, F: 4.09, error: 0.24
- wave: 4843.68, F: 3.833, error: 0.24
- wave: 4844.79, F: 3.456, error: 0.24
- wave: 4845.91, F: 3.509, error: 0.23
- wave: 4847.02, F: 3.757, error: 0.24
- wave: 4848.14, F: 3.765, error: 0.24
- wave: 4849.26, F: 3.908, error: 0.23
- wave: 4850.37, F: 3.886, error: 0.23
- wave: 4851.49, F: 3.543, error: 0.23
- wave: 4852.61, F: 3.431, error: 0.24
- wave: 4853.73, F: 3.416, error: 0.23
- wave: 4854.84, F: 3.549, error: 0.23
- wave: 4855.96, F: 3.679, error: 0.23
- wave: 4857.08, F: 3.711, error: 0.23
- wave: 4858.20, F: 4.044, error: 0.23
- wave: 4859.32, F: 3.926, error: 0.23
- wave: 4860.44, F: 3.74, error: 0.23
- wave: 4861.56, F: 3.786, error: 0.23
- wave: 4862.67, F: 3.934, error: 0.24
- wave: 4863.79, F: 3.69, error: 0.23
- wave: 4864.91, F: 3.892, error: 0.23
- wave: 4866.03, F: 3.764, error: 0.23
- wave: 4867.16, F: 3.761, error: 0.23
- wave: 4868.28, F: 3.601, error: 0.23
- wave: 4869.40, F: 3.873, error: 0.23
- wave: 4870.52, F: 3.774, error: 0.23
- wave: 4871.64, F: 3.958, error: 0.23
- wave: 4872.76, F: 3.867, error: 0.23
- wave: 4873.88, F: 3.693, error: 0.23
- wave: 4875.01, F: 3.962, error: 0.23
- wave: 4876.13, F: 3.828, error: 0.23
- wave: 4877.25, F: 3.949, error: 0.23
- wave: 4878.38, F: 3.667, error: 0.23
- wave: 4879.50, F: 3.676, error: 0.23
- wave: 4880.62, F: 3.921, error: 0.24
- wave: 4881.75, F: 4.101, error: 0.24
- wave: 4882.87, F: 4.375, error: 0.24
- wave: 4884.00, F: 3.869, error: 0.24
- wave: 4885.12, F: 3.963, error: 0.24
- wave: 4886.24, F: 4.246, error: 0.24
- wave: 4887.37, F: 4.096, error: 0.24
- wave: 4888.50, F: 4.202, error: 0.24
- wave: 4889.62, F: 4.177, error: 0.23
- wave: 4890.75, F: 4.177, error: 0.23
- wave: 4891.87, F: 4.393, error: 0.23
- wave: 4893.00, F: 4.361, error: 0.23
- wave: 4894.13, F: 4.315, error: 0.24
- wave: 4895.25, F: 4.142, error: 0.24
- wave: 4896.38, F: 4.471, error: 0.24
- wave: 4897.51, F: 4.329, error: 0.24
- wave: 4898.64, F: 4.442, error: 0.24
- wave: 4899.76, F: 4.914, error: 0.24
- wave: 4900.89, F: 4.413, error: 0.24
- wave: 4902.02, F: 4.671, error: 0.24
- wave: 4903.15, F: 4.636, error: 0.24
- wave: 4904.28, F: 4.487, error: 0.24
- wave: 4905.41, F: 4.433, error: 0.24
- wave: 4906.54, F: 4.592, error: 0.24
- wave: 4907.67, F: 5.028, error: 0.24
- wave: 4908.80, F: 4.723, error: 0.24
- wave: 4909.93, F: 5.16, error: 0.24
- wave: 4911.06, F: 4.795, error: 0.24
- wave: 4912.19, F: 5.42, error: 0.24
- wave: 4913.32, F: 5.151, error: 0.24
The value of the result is 1.2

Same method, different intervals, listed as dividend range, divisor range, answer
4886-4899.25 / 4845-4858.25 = 1.19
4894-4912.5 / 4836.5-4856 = 1.30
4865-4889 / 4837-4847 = 1.09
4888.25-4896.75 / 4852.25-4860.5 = 1.18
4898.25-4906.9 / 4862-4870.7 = 1.23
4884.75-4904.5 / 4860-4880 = 1.16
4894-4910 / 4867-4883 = 1.20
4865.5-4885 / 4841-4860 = 1.05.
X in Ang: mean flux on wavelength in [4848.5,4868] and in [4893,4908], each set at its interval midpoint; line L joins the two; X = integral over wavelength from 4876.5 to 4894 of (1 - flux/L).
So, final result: 0.6 Ang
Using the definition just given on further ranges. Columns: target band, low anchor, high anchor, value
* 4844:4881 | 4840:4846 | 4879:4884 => 0.9 Ang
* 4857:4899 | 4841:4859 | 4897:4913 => 2.2 Ang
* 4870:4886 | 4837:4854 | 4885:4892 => 0.6 Ang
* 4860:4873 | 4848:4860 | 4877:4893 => 0.2 Ang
